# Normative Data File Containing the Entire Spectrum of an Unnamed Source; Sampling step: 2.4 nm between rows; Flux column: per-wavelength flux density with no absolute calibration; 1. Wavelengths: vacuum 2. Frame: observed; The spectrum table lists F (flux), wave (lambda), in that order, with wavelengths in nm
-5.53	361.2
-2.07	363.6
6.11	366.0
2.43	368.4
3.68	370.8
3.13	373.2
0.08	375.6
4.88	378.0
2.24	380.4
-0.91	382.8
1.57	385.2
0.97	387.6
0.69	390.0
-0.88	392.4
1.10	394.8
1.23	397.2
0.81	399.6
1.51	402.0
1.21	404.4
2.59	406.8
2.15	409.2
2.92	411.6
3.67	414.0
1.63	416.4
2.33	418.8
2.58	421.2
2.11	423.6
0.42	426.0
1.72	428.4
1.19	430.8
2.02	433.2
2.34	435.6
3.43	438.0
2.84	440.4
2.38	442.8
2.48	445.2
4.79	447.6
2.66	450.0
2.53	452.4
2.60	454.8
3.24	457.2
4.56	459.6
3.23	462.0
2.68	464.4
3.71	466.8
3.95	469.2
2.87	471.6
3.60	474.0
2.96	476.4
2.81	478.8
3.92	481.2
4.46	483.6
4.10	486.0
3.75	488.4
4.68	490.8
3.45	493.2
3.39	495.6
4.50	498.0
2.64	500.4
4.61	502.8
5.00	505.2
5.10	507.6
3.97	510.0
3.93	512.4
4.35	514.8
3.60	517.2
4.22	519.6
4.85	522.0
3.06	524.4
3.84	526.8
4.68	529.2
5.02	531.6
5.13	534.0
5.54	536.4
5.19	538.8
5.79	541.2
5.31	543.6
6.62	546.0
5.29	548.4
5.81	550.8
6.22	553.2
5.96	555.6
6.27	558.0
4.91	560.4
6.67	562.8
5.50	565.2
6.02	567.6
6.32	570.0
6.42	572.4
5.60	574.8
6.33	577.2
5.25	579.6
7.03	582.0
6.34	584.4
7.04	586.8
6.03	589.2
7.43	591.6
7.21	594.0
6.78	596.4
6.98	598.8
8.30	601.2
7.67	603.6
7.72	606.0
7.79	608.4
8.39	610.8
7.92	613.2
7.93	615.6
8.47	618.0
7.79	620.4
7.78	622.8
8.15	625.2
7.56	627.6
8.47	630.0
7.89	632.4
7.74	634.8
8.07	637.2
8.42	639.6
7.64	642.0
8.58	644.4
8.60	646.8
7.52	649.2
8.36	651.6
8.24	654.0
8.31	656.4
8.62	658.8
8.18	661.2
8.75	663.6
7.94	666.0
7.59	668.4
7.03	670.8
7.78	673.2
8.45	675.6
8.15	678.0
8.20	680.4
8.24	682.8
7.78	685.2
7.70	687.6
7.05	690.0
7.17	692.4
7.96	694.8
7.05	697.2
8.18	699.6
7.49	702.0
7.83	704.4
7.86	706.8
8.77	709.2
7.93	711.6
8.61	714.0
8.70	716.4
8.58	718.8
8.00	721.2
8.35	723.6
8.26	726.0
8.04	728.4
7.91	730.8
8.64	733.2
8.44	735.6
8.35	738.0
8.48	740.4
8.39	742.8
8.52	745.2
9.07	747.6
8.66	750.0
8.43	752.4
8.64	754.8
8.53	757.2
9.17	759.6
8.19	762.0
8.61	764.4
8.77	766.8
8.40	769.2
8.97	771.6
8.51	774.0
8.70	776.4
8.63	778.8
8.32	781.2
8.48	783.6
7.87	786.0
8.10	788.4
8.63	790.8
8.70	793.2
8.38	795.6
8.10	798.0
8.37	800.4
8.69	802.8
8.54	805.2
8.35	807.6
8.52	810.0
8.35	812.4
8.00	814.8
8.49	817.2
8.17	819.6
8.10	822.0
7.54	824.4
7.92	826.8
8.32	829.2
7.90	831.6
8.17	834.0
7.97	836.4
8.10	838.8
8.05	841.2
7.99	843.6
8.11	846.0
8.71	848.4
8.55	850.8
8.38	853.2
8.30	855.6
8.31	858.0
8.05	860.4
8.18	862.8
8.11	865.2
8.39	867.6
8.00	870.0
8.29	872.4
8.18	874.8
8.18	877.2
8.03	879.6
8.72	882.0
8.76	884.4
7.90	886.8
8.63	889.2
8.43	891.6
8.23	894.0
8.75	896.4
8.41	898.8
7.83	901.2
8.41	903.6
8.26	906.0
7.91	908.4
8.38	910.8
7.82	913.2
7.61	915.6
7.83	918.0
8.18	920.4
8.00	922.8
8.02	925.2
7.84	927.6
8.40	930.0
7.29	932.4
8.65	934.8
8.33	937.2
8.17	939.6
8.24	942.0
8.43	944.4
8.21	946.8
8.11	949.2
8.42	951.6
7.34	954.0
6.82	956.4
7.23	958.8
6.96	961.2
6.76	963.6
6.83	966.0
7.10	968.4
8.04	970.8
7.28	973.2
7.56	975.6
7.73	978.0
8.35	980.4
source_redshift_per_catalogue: 0.33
